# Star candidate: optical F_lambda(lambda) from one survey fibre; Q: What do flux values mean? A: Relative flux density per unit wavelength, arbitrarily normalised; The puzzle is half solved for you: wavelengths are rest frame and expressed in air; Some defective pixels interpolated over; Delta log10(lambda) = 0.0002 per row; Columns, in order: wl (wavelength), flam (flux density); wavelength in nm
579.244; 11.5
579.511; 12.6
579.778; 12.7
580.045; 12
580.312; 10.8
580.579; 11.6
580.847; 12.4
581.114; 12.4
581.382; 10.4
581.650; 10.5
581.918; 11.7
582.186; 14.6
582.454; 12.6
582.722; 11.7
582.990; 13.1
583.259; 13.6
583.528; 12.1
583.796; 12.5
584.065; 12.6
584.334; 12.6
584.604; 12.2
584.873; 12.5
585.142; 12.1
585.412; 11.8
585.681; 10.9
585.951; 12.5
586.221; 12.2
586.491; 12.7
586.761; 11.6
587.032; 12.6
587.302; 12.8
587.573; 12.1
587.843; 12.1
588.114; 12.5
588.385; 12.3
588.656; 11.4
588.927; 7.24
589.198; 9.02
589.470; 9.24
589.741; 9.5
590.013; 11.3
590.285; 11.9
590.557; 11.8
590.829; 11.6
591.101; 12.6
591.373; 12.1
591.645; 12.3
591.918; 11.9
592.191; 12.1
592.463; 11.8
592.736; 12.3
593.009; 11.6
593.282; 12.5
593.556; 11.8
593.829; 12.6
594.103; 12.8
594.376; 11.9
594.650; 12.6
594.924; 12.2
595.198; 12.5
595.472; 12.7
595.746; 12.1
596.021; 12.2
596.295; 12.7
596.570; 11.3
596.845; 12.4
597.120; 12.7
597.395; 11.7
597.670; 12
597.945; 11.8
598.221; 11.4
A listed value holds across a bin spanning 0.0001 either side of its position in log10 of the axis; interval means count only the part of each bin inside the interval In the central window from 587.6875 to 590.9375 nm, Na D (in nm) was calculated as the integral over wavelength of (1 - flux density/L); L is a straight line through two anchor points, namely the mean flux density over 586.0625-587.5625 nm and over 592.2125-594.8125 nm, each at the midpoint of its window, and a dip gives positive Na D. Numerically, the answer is 0.39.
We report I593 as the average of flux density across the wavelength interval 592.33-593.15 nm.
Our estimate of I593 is 11.9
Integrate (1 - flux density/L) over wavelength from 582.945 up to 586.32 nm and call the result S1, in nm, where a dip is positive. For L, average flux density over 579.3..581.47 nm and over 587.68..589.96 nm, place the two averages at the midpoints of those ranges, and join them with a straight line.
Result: -0.354 nm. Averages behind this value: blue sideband 11.9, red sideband 10.5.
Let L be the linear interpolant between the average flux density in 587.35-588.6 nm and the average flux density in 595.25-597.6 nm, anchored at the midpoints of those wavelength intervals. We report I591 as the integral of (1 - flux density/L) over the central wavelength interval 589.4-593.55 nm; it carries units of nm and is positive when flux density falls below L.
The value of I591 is 0.19 nm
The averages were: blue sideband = 12.2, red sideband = 12.2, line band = 11.7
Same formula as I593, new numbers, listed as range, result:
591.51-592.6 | 12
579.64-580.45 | 11.8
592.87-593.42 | 12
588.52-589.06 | 9.34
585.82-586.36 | 12.3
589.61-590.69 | 11.1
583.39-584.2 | 12.4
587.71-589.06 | 11.1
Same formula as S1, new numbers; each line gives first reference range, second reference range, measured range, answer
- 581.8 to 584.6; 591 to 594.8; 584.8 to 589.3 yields 0.30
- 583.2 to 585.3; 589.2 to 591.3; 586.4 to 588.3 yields -0.10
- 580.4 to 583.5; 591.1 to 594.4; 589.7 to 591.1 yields 0.08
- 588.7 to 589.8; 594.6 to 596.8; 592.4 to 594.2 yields -0.19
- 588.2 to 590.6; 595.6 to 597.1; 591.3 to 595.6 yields -0.30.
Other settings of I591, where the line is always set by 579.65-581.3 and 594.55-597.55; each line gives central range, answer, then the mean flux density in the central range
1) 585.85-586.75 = -0.02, 12.3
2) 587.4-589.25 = 0.16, 11.1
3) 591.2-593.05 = 0.02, 12.1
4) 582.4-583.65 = -0.07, 12.6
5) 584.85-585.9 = 0.02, 11.8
